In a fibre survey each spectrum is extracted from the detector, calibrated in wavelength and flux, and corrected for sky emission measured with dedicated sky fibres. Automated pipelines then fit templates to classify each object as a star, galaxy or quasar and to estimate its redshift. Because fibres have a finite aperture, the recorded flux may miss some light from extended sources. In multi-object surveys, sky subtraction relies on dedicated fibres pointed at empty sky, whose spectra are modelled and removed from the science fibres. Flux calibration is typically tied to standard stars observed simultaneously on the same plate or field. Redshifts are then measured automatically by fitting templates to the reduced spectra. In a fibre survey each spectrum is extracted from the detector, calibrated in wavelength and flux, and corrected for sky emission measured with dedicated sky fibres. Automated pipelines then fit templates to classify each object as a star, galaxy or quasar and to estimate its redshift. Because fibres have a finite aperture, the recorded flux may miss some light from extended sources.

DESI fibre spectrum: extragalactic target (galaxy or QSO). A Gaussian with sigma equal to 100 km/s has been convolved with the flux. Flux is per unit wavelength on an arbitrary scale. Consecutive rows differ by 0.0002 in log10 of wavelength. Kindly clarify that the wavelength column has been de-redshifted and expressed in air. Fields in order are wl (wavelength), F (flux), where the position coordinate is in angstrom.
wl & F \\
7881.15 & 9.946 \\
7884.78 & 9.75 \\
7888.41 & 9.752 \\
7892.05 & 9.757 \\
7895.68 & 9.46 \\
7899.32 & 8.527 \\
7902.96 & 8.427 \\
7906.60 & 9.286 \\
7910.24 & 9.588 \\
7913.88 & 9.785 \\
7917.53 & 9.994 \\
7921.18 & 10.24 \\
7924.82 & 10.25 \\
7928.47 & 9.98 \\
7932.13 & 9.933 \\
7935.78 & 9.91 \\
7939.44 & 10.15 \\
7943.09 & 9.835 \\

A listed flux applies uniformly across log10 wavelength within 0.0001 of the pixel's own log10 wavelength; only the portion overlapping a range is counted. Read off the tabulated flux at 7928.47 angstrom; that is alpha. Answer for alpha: 9.98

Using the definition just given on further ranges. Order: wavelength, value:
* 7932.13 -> 9.933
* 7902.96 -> 8.427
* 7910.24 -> 9.588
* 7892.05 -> 9.757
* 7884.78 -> 9.75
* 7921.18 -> 10.24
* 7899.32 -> 8.527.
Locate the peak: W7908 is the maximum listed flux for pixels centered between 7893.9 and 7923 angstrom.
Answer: 10.24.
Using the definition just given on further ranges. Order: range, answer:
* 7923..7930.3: 10.25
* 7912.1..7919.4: 9.994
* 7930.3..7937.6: 9.933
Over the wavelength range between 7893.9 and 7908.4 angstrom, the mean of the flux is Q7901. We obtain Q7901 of 8.92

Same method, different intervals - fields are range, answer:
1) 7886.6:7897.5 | 9.65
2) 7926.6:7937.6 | 9.94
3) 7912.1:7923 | 10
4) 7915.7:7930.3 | 10.1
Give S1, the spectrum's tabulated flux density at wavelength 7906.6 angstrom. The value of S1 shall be 9.286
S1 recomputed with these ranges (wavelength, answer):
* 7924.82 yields 10.25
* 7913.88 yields 9.785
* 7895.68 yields 9.46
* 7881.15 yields 9.946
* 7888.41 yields 9.752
